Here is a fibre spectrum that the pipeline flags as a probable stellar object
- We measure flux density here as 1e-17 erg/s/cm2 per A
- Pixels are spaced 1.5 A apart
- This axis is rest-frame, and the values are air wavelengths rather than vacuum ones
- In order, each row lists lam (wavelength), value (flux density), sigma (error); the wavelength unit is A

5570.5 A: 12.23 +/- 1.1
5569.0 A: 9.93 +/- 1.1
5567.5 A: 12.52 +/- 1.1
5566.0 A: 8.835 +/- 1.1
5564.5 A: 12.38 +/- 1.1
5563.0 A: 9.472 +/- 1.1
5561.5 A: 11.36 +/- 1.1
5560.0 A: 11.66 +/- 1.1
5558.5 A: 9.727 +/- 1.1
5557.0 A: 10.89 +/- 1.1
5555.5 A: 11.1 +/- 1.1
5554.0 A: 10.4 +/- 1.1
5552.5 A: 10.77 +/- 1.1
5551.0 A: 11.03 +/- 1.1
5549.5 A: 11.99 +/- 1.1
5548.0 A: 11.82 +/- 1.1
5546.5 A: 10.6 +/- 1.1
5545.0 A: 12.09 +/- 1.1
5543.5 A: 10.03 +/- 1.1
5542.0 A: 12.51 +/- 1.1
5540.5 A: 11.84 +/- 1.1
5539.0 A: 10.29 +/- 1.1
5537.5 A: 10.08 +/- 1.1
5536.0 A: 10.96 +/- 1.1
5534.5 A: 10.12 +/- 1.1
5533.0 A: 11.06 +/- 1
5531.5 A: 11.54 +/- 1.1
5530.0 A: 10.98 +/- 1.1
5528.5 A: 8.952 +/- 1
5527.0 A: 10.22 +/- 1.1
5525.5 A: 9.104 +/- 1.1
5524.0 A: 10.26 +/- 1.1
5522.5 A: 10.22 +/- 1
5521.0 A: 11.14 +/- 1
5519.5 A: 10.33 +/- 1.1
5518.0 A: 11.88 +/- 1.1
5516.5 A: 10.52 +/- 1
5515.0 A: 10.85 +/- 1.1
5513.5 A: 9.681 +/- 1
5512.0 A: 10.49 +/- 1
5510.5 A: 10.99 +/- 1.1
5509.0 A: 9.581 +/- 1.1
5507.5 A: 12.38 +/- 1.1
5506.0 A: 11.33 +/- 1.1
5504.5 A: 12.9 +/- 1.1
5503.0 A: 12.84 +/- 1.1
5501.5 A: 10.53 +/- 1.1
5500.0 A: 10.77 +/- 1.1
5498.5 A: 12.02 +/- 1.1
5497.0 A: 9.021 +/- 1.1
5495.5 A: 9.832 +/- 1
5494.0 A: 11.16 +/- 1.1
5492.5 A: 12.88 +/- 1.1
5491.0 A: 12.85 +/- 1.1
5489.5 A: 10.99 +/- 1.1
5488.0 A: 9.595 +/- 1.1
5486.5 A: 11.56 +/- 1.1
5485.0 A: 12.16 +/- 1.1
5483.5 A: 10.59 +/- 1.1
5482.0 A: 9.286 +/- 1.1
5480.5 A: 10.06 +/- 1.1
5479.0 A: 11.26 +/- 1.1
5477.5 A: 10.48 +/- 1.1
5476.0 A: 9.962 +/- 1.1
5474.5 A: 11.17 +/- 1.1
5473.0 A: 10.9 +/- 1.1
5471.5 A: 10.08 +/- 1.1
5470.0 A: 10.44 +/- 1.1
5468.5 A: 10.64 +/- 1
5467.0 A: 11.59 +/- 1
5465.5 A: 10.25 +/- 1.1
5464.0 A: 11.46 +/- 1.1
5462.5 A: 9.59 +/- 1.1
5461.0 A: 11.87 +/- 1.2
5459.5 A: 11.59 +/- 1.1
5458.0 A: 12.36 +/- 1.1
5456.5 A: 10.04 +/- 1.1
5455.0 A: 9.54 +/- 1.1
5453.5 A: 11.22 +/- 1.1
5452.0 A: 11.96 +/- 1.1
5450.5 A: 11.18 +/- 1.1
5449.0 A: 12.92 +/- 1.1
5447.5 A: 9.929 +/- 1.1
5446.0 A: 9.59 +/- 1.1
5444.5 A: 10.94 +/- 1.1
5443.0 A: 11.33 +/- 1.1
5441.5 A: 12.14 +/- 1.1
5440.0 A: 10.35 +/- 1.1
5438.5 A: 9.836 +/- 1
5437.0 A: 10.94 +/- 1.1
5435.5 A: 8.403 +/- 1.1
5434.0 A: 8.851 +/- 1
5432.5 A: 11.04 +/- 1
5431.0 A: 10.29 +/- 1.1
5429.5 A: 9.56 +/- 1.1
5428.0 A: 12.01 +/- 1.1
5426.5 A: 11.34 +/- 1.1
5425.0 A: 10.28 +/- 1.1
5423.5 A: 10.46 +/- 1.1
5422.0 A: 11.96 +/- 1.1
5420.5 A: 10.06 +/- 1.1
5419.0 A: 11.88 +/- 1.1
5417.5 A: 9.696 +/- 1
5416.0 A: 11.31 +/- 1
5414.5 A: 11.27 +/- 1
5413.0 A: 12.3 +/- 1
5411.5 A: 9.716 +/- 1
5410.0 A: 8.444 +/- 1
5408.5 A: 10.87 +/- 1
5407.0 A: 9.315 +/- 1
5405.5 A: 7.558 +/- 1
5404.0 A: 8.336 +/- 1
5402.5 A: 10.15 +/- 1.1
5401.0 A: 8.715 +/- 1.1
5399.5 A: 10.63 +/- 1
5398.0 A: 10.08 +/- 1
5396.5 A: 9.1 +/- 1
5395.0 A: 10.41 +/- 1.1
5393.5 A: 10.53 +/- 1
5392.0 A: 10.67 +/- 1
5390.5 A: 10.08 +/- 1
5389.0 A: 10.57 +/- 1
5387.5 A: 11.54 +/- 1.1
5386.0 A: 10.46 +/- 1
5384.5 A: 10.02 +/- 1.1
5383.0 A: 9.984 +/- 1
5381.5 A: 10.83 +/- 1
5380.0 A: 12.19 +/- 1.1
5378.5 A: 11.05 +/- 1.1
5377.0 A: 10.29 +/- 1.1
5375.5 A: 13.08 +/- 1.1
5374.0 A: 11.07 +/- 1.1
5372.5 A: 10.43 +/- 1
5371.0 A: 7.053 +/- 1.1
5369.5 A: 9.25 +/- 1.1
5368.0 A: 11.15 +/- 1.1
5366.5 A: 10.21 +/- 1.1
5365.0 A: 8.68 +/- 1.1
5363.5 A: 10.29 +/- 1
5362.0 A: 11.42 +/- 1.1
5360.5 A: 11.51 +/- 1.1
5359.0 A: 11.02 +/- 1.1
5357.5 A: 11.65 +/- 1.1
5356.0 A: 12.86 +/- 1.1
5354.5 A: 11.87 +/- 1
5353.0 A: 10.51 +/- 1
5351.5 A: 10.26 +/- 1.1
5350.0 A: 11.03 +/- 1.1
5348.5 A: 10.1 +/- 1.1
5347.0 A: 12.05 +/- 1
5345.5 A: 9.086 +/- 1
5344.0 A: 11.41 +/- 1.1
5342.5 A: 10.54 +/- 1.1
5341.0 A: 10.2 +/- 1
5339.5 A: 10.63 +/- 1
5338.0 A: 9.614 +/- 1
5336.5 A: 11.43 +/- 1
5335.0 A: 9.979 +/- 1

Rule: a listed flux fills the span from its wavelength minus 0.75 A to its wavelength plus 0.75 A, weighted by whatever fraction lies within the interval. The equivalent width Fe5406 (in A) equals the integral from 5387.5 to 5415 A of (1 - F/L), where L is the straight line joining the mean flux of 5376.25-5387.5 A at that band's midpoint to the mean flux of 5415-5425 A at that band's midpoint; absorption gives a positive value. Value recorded 2.1 A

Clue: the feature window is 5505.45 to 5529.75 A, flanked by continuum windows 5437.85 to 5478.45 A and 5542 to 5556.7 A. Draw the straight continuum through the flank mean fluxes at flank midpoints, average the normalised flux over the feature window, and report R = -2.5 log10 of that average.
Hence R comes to 0.06 mag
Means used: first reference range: 10.9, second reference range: 11.2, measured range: 10.5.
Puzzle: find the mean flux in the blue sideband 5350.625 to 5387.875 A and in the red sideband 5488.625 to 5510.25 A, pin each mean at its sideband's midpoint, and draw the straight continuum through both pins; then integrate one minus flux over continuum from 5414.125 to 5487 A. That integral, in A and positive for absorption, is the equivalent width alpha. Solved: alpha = 2.3 A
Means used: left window 10.7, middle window 10.8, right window 11.3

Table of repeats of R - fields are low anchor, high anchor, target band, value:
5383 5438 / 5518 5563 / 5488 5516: -0.05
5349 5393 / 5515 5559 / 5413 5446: 0.01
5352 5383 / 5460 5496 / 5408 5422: 0.01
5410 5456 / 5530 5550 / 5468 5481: 0.03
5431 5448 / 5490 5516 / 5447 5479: -0.03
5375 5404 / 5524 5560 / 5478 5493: -0.04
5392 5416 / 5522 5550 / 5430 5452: -0.05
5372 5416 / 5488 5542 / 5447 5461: -0.06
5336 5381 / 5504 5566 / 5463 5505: -0.02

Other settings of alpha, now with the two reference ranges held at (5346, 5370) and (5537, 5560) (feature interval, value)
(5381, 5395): 0.5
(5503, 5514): -0.2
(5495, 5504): 0.1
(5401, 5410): 1.5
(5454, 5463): 0.1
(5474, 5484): 0.5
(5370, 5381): 0.2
